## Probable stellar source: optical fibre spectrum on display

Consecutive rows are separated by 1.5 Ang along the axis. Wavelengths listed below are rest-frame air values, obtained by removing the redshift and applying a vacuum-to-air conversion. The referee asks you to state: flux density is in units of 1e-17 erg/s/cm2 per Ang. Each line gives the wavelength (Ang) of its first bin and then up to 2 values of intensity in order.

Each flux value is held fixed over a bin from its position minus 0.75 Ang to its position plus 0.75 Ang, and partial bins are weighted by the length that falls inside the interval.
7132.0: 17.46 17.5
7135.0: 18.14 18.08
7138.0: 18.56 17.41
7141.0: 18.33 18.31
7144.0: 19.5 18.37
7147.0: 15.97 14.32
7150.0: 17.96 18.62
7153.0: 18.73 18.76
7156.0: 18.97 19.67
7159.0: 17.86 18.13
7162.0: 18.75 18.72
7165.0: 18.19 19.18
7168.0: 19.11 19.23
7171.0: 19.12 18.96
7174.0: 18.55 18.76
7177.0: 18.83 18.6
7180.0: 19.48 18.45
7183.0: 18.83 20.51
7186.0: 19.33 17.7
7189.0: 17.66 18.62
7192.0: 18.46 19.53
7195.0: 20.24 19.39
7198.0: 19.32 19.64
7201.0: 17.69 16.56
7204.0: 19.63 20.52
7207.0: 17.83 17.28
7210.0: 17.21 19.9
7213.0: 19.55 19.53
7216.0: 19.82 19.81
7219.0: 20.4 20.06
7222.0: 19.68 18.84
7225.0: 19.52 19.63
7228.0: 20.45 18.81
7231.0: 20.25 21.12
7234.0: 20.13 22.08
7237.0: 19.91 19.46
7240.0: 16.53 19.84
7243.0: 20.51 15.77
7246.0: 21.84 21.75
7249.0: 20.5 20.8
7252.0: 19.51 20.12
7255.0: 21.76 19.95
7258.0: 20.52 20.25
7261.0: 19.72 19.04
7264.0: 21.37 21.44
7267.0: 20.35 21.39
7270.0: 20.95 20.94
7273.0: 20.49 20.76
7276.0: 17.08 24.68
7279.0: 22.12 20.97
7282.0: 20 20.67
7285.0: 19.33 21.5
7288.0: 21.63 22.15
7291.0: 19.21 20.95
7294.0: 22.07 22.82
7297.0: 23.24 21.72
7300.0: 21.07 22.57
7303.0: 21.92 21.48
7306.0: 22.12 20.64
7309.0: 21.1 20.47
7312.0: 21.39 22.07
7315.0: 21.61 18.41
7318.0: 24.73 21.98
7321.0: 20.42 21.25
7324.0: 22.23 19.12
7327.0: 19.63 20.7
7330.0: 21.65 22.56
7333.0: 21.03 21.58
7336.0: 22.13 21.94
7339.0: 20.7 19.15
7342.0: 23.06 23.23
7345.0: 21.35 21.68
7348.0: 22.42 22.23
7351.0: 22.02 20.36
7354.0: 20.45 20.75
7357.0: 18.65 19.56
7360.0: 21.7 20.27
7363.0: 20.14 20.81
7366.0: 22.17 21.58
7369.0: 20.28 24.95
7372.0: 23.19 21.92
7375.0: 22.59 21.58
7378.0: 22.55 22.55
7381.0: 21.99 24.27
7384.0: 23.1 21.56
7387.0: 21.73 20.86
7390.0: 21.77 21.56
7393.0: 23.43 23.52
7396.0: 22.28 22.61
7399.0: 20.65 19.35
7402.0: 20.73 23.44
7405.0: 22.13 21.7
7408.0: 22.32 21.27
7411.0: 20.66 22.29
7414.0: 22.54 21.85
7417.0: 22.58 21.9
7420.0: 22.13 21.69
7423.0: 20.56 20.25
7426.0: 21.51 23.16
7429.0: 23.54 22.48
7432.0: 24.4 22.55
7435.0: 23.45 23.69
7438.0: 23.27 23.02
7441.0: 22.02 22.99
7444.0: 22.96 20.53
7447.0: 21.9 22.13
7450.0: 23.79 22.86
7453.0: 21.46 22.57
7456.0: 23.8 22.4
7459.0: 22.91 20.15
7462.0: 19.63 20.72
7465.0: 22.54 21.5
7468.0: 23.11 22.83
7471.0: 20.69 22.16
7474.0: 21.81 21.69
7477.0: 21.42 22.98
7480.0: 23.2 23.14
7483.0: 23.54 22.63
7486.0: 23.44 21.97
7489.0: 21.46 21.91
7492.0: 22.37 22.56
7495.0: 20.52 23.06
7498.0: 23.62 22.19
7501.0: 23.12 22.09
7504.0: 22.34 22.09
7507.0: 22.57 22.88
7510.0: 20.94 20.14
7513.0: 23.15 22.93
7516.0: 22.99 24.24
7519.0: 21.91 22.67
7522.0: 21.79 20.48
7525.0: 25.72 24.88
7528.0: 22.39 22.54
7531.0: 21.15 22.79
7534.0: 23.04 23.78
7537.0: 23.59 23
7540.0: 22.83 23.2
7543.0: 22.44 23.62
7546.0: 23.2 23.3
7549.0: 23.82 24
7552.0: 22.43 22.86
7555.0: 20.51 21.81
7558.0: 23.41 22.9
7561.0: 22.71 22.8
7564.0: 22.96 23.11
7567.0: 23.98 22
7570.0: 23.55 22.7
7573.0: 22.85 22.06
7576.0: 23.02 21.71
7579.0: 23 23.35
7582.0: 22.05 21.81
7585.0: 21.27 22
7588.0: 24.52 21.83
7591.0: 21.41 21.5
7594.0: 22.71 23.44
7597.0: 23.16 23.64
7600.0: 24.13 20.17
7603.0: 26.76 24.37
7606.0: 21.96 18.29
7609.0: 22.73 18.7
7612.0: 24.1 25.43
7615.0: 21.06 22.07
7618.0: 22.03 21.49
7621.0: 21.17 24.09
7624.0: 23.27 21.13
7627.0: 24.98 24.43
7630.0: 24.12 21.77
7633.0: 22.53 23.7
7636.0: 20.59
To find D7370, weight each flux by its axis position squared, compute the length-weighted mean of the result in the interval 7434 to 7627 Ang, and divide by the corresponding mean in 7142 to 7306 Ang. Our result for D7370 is 1.24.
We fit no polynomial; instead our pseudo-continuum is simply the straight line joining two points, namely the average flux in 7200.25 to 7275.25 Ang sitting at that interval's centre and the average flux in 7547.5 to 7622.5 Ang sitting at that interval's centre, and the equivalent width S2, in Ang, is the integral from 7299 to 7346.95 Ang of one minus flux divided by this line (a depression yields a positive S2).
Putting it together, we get -2.1 Ang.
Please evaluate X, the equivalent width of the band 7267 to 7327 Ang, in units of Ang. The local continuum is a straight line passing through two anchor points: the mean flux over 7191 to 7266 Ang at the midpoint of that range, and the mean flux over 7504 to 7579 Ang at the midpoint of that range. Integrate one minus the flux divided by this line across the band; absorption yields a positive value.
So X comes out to -2.6 Ang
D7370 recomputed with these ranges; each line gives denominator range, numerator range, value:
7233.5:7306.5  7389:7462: 1.12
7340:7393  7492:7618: 1.10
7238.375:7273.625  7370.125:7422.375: 1.14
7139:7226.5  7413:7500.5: 1.28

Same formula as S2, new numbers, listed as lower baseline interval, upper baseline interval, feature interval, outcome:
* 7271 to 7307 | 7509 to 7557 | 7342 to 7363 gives 0.51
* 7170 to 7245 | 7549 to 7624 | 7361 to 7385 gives -1.70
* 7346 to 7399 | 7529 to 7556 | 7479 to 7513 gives 0.32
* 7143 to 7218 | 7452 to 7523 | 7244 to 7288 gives -1.99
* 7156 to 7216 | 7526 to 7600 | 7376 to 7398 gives -1.48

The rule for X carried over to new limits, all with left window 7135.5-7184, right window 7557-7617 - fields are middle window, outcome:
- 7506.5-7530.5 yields -0.72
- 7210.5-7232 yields -0.75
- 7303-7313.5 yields -0.74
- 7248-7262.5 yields -0.68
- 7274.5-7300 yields -1.99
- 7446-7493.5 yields -1.61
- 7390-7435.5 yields -2.49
